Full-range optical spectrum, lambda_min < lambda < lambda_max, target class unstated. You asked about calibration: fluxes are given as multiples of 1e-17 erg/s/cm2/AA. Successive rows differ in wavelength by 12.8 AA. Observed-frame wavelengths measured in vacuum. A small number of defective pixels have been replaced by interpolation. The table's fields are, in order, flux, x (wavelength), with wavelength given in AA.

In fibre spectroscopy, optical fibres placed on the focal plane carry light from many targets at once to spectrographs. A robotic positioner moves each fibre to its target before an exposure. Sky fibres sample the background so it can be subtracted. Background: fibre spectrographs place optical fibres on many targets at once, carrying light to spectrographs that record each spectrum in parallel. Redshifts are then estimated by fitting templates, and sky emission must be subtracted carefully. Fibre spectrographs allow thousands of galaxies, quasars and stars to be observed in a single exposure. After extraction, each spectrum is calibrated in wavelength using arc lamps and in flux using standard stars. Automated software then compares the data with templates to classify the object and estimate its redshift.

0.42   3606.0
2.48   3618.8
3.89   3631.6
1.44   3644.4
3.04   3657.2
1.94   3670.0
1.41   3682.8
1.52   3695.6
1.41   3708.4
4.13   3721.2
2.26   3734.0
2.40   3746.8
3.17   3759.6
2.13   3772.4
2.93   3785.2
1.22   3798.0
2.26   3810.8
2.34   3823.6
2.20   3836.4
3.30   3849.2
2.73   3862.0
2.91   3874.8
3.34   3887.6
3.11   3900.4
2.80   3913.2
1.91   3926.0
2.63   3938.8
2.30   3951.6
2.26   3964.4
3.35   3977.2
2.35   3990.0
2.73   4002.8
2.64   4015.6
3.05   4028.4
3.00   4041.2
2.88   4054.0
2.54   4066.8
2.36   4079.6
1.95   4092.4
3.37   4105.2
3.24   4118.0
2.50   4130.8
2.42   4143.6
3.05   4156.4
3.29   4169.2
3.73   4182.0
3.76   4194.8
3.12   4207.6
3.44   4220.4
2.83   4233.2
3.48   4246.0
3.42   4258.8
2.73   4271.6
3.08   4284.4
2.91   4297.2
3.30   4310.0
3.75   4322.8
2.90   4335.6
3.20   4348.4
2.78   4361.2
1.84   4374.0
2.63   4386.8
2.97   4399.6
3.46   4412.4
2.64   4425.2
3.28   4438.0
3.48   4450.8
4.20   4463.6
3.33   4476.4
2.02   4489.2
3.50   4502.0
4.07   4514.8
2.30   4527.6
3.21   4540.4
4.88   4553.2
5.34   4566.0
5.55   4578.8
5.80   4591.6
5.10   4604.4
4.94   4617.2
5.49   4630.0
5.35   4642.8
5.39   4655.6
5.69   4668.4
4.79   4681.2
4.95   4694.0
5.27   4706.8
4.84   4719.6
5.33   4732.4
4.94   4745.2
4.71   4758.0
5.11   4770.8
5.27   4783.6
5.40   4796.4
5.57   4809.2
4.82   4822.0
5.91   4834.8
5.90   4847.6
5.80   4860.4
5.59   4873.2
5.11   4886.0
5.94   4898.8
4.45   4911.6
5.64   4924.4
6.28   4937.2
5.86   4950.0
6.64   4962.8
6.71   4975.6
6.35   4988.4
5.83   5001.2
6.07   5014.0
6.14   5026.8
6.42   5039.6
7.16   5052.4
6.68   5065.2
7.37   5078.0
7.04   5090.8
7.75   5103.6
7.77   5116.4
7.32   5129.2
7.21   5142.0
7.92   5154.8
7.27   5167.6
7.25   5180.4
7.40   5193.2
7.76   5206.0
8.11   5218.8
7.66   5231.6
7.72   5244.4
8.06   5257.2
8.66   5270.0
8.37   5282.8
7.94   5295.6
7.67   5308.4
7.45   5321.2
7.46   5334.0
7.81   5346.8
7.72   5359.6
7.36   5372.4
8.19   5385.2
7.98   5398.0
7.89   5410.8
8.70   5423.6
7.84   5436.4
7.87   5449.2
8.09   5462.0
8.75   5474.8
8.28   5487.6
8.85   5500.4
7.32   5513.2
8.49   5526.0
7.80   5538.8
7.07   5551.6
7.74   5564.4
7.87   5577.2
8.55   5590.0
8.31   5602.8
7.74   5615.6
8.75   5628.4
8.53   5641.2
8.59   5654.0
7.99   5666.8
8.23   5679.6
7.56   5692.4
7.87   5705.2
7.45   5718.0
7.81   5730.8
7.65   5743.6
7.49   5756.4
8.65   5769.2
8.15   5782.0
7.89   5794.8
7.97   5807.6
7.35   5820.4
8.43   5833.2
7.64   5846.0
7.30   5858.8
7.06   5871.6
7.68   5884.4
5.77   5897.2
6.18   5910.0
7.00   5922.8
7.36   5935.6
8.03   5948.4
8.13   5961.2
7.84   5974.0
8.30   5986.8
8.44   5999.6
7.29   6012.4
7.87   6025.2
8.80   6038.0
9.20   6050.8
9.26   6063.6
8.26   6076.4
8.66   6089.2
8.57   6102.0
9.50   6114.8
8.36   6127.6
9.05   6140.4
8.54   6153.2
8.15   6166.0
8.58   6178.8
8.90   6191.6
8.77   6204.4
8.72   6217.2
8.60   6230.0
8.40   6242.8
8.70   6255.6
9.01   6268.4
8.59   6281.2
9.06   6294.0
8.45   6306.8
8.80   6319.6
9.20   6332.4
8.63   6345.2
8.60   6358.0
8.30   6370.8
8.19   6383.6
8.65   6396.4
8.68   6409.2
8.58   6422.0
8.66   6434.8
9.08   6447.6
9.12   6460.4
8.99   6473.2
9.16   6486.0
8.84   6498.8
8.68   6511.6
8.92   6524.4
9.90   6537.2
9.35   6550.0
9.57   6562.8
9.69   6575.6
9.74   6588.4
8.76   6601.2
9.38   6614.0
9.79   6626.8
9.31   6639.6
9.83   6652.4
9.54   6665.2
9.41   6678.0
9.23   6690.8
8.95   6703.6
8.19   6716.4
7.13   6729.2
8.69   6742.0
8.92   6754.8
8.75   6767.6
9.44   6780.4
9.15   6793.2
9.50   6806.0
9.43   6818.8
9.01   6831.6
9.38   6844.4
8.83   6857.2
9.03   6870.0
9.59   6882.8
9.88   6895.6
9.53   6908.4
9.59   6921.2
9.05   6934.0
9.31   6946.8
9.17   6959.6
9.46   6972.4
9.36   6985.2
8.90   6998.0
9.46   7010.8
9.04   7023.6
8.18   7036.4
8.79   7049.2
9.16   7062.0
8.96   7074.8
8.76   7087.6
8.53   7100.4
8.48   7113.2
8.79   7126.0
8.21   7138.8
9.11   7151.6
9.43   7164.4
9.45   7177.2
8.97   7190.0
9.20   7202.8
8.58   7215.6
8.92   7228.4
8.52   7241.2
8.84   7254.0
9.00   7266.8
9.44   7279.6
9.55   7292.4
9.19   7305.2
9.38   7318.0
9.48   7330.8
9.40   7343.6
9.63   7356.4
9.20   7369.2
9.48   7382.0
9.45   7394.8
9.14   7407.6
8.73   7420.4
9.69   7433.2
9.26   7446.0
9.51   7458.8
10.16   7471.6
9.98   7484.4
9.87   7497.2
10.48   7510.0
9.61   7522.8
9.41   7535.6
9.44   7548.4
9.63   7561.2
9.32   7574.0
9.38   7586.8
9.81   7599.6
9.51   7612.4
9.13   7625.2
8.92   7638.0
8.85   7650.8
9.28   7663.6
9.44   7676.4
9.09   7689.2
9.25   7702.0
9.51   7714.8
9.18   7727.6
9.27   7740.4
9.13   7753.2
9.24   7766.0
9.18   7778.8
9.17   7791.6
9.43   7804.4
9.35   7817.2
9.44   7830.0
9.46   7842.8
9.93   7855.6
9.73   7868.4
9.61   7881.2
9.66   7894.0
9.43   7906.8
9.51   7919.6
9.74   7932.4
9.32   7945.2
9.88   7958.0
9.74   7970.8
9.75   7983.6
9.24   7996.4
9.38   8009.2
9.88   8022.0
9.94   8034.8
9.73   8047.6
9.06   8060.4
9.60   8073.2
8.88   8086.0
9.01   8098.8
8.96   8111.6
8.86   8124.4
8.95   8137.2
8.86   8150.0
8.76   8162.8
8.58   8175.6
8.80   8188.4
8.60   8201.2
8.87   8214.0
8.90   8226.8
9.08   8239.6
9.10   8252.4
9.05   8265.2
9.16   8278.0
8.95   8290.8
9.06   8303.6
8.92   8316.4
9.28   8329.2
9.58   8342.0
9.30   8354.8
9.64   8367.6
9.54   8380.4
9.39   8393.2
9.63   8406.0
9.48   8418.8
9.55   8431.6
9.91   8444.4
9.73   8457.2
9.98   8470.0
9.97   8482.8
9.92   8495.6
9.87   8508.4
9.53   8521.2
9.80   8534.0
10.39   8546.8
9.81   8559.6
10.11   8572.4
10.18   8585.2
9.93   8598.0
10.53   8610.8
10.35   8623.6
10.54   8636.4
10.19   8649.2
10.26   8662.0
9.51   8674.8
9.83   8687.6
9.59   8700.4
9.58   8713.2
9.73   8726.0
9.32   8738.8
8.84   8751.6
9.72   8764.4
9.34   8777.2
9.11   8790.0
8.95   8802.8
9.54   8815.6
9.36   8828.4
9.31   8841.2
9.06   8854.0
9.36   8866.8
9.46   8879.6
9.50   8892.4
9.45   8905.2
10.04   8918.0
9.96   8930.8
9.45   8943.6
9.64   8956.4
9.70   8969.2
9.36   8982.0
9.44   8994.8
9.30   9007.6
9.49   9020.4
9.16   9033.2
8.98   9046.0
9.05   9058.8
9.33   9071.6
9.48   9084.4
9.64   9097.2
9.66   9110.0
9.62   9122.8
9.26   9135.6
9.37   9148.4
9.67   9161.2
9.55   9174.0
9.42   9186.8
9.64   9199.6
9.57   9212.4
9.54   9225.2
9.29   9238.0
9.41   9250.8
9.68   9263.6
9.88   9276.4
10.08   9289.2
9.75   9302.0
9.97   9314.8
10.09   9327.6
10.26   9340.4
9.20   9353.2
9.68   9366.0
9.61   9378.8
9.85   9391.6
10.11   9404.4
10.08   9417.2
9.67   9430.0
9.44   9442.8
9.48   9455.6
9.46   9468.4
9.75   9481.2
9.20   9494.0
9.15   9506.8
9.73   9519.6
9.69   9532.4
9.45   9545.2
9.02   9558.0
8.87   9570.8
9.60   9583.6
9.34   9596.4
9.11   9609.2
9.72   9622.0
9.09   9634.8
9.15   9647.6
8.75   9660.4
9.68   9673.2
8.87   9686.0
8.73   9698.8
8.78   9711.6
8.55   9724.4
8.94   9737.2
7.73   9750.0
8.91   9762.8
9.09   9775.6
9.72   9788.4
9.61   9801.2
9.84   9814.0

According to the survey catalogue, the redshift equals 0.14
